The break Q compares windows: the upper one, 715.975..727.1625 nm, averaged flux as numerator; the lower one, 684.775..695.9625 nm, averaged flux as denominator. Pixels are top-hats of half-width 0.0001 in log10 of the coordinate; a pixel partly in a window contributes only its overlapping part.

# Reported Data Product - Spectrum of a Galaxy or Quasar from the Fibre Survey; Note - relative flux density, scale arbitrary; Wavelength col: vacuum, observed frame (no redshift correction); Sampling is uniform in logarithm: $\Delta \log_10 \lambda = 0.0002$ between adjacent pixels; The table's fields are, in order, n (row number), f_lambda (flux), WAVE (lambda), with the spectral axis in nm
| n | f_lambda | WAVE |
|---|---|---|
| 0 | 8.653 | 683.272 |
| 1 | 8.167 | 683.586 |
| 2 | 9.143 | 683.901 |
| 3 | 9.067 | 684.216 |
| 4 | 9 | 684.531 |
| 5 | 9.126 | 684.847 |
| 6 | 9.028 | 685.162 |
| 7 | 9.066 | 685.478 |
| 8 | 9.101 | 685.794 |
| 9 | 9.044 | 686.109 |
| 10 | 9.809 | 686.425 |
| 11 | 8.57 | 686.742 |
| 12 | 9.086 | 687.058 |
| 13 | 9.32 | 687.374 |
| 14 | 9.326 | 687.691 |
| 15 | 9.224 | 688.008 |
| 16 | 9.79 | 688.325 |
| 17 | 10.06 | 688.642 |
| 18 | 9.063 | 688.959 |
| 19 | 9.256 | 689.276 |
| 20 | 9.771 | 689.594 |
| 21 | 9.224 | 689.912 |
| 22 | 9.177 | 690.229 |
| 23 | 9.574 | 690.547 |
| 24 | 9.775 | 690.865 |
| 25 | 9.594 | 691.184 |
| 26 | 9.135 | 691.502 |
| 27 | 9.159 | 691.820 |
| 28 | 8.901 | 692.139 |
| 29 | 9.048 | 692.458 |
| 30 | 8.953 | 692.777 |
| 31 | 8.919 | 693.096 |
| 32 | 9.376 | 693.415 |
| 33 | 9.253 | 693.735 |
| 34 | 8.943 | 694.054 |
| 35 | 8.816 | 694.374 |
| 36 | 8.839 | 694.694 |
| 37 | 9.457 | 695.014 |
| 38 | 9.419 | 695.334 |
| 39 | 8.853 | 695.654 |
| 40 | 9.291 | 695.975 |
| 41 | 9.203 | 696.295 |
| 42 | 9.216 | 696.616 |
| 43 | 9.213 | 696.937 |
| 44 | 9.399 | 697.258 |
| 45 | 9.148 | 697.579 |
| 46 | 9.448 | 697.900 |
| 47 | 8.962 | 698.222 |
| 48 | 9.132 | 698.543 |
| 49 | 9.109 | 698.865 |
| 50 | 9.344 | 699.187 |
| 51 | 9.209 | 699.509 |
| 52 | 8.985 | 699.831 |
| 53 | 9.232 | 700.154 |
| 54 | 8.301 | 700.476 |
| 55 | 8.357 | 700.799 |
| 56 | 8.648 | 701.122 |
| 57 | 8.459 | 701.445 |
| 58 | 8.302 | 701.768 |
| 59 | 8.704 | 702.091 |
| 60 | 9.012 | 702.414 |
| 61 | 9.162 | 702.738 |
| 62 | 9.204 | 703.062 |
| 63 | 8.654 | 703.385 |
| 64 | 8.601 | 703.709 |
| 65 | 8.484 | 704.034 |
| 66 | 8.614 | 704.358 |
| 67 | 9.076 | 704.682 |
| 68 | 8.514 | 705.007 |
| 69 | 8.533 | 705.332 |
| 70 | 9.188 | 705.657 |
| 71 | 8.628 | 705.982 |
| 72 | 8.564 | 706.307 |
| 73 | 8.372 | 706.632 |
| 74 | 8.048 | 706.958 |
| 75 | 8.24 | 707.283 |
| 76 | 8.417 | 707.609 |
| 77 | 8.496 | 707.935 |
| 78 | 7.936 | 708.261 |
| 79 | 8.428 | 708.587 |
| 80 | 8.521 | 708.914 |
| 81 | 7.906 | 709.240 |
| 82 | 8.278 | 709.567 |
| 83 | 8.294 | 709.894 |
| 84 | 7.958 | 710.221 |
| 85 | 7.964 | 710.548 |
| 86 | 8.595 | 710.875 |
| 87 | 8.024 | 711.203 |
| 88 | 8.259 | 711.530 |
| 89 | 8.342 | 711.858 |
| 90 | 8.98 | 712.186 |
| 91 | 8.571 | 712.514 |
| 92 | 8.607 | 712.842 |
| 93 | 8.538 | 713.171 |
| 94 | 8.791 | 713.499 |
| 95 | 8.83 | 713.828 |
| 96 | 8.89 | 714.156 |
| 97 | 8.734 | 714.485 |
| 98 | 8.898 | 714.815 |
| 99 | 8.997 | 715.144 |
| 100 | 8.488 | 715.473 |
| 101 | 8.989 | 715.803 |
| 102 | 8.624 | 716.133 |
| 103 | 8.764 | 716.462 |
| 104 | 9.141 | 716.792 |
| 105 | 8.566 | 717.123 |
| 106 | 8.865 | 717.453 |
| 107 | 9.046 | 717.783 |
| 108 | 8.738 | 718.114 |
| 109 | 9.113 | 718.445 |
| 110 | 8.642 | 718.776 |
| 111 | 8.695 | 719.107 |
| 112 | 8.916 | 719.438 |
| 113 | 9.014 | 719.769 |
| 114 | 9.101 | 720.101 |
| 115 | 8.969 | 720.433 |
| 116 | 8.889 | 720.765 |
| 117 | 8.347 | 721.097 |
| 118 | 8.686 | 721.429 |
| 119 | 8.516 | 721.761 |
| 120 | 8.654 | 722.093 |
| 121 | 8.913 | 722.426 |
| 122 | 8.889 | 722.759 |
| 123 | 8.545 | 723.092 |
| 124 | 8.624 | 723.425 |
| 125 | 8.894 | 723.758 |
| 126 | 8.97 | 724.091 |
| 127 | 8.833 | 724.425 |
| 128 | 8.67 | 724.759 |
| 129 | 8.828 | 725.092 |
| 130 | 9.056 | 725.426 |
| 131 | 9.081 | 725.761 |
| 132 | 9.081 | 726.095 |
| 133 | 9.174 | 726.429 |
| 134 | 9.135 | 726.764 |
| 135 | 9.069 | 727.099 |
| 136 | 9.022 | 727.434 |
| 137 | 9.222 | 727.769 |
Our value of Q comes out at 0.96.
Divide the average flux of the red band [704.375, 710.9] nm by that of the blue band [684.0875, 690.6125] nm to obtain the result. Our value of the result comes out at 0.91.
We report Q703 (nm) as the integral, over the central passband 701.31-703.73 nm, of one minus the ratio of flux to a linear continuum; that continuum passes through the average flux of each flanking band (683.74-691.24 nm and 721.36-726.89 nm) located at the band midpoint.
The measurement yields 0.09 nm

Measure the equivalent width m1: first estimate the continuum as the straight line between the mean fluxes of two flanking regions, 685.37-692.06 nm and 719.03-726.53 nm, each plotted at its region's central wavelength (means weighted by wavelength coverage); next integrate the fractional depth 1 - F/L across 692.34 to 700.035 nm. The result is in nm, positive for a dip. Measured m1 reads 0.07 nm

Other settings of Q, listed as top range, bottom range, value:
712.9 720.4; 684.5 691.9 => 0.95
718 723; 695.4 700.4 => 0.96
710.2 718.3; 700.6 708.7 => 1.01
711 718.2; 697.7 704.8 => 0.98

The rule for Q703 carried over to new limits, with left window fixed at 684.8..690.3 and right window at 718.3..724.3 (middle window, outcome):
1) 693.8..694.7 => 0.03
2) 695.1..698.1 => -0.03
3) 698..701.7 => 0.09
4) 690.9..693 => 0.01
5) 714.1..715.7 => 0.02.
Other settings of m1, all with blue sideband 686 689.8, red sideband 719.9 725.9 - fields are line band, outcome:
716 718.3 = 0.02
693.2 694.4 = 0.02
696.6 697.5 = -0.01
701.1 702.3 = 0.08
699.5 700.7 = 0.04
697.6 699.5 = 0.00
